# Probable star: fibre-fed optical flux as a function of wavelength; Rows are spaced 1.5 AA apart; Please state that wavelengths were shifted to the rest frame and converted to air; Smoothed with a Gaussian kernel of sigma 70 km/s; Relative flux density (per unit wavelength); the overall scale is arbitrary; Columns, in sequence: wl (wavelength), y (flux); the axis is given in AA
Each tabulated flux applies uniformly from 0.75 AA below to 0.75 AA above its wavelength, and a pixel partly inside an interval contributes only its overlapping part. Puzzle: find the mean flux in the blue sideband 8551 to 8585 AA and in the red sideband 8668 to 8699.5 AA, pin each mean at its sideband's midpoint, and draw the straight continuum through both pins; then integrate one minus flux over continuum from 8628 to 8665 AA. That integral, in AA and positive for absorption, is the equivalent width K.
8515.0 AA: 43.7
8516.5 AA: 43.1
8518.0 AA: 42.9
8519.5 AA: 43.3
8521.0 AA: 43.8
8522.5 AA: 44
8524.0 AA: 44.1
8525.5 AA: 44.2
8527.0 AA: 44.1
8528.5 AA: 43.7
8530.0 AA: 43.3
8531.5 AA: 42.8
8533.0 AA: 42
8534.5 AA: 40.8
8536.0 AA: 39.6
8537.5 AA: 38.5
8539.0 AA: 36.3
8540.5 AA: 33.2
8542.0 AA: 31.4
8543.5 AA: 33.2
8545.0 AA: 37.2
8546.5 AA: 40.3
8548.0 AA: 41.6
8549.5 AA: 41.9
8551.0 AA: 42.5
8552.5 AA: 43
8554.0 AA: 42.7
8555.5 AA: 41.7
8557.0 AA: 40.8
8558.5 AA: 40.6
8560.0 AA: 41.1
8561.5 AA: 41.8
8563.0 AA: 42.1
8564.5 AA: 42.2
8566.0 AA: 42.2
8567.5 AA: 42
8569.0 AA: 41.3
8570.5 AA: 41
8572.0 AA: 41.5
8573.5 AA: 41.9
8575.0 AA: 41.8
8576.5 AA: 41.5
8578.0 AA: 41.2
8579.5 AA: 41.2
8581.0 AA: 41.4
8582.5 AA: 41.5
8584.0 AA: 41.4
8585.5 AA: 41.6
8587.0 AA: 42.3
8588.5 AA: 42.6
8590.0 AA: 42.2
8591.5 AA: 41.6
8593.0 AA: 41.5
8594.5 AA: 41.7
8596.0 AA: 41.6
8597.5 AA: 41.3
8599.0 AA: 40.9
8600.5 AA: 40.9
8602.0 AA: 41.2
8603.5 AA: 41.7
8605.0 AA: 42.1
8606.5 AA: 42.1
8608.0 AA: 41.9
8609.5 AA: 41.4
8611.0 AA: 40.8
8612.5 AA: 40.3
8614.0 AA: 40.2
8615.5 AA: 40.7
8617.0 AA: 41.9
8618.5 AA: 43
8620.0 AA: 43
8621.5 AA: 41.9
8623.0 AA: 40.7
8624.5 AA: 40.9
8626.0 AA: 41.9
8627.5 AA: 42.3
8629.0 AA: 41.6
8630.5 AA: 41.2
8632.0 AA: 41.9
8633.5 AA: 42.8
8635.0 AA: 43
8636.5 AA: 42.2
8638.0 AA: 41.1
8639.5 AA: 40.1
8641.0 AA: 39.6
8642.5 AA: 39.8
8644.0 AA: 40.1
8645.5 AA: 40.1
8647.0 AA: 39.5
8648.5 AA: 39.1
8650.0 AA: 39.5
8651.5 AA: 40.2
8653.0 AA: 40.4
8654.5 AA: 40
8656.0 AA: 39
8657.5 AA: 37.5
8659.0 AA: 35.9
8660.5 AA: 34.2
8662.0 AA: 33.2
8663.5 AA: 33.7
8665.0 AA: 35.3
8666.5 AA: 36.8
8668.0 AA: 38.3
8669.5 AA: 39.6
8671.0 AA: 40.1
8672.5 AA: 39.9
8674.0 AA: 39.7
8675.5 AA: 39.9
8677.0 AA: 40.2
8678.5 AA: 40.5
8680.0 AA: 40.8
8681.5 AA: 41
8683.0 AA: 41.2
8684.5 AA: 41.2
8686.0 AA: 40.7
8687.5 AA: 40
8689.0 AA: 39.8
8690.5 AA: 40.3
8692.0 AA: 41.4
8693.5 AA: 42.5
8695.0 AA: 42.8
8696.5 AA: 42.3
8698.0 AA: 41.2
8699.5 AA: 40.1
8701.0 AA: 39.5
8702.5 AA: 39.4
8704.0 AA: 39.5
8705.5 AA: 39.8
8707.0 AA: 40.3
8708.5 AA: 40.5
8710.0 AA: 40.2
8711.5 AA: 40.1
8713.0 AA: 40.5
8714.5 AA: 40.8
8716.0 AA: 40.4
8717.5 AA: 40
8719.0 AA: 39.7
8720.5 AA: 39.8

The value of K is 1.5 AA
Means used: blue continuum 41.7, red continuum 40.7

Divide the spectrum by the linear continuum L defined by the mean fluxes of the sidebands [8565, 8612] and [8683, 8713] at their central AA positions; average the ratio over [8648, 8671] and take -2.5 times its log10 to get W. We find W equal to 0.094 mag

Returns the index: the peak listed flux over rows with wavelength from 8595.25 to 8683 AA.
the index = 43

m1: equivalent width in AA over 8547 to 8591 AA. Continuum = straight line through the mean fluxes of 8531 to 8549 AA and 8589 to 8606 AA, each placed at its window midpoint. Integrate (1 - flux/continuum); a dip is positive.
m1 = -2.1 AA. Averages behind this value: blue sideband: 38.1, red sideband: 41.5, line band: 41.7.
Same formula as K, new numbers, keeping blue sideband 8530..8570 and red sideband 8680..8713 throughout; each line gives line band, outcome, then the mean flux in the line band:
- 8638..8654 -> 0.2 AA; 39.9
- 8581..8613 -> -1.0 AA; 41.6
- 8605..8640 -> -1.1 AA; 41.6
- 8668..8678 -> 0.2 AA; 39.8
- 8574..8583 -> -0.3 AA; 41.4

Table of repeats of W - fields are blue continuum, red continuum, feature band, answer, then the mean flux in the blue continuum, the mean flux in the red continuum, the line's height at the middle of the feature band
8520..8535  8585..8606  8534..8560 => 0.10 mag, 43.3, 41.7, 42.8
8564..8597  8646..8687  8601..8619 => -0.02 mag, 41.7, 38.8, 40.7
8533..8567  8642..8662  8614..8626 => -0.07 mag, 39.8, 38.6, 39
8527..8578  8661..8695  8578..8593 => -0.04 mag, 40.6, 39.4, 40.3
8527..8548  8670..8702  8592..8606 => -0.05 mag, 38.9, 40.7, 39.7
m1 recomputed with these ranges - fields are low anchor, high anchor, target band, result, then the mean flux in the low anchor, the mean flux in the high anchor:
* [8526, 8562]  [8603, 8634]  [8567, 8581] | -0.2 AA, 40.2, 41.6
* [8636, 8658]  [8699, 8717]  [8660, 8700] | 0.5 AA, 39.9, 40.1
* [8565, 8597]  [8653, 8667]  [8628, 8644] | -1.4 AA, 41.7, 36.4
